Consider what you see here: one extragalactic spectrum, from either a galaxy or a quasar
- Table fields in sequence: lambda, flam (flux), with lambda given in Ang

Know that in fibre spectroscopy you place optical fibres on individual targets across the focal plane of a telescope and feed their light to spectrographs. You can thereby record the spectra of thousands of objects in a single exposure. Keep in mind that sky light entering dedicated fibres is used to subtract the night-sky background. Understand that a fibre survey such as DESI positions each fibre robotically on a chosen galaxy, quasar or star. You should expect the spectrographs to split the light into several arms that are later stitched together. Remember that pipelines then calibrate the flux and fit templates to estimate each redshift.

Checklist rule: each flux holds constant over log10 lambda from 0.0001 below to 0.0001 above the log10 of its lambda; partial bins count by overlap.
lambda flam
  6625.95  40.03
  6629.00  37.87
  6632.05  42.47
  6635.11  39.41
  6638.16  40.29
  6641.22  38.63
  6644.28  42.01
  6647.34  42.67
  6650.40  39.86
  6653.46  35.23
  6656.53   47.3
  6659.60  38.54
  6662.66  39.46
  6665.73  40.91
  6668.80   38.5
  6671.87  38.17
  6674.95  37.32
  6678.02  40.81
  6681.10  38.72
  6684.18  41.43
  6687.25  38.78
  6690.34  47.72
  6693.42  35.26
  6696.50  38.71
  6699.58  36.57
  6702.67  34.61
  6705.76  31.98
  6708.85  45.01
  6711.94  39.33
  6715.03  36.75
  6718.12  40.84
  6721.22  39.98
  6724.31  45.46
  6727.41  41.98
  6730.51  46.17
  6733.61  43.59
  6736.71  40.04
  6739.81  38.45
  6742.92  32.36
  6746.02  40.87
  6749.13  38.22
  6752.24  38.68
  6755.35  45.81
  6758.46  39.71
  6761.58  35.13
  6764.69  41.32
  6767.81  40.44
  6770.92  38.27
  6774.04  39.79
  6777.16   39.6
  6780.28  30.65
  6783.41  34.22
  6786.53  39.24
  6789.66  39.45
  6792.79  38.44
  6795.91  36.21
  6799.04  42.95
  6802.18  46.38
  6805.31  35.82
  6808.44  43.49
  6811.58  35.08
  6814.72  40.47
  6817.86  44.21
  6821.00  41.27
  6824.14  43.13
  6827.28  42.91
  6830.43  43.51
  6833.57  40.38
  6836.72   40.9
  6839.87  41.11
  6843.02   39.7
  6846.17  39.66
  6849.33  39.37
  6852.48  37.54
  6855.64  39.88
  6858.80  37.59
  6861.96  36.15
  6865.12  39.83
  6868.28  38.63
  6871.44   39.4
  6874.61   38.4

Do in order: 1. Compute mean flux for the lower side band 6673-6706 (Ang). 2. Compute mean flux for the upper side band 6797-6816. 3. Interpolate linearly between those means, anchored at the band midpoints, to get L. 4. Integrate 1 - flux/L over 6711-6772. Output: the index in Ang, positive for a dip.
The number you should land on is -1.1 Ang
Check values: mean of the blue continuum 38.6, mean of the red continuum 40.6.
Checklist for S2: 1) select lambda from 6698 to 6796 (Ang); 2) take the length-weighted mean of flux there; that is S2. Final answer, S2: 39.1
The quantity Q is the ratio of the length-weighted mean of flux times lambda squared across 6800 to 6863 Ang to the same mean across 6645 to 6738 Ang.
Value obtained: 1.1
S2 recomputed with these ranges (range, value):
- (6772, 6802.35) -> 38.3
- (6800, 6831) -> 41.6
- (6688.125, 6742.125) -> 40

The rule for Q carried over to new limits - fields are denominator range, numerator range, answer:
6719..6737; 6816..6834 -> 1.02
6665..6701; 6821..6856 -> 1.08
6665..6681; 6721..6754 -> 1.06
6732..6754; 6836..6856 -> 1.05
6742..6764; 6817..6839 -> 1.11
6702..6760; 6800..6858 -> 1.05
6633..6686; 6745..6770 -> 1.03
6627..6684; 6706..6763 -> 1.03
